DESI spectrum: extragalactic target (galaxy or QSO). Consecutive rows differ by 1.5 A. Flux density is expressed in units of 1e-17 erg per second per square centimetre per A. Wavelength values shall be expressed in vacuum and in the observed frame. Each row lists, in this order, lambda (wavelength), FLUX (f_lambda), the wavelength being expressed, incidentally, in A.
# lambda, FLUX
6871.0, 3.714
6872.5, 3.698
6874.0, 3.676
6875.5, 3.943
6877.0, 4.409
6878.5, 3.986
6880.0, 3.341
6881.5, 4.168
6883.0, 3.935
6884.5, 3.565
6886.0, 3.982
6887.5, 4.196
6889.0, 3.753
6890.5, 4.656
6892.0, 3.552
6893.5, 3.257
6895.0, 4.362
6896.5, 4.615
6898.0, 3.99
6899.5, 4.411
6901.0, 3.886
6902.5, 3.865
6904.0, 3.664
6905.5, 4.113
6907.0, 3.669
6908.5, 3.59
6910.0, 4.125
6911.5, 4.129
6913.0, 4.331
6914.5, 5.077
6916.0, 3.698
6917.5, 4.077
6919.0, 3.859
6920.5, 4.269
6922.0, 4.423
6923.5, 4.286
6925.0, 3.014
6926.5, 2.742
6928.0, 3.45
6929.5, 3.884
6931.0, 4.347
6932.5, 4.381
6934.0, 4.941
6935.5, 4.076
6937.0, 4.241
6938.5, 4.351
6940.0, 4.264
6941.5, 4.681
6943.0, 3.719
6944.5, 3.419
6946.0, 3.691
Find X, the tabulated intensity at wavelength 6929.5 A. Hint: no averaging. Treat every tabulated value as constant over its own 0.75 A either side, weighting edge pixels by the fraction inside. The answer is 3.884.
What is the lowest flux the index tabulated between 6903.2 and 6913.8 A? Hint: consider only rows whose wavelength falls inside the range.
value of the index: 3.59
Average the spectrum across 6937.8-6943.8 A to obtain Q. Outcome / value 4.25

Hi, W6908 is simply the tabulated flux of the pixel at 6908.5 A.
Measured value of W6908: 3.59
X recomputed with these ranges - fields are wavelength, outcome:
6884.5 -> 3.565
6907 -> 3.669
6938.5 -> 4.351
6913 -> 4.331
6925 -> 3.014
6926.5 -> 2.742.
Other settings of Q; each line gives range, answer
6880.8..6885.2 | 3.89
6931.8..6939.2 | 4.4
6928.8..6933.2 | 4.21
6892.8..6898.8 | 4.07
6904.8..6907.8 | 3.88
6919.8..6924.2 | 4.33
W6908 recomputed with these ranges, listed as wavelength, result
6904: 3.664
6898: 3.99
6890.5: 4.656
